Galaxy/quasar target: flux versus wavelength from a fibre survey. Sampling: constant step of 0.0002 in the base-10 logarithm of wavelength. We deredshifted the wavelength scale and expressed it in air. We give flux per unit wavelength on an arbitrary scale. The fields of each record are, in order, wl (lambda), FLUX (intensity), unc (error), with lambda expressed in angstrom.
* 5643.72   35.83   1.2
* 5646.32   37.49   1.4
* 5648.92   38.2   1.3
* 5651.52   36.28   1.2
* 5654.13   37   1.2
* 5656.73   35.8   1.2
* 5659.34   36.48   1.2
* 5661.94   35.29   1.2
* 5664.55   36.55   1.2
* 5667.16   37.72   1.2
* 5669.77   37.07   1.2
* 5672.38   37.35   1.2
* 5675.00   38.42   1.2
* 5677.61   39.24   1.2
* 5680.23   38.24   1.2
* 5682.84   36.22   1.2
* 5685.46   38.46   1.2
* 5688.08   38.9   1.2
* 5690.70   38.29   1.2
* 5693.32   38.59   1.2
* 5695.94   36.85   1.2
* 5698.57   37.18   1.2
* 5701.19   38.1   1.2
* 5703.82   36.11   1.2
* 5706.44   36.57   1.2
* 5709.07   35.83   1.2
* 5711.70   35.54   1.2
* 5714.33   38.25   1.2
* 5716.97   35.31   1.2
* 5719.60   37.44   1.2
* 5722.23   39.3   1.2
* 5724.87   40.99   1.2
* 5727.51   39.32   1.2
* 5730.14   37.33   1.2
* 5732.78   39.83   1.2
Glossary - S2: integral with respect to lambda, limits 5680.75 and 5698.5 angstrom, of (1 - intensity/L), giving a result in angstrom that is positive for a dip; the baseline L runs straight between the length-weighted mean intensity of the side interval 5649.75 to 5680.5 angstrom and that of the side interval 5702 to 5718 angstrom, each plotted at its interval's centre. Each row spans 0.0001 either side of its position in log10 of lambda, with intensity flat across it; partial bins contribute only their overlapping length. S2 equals -0.6 angstrom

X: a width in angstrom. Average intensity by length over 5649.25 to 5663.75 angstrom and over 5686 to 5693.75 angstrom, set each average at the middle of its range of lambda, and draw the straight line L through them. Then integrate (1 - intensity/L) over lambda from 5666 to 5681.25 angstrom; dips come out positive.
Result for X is -0.2 angstrom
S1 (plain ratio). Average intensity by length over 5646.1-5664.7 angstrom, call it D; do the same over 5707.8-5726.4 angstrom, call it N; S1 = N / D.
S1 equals 1.03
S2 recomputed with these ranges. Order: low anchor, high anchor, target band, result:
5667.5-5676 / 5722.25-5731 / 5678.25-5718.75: 1.2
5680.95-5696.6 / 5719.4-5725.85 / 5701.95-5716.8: 0.9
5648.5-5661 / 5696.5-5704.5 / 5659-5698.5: -0.7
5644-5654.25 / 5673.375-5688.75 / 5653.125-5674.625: 0.5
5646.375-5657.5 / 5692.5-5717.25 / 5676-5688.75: -0.4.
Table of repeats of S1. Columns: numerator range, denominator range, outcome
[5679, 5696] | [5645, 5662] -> 1.03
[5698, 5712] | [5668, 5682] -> 0.96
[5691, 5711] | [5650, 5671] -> 1.01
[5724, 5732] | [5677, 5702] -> 1.03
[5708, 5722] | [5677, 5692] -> 0.96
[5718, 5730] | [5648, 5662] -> 1.07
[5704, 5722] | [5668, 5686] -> 0.97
